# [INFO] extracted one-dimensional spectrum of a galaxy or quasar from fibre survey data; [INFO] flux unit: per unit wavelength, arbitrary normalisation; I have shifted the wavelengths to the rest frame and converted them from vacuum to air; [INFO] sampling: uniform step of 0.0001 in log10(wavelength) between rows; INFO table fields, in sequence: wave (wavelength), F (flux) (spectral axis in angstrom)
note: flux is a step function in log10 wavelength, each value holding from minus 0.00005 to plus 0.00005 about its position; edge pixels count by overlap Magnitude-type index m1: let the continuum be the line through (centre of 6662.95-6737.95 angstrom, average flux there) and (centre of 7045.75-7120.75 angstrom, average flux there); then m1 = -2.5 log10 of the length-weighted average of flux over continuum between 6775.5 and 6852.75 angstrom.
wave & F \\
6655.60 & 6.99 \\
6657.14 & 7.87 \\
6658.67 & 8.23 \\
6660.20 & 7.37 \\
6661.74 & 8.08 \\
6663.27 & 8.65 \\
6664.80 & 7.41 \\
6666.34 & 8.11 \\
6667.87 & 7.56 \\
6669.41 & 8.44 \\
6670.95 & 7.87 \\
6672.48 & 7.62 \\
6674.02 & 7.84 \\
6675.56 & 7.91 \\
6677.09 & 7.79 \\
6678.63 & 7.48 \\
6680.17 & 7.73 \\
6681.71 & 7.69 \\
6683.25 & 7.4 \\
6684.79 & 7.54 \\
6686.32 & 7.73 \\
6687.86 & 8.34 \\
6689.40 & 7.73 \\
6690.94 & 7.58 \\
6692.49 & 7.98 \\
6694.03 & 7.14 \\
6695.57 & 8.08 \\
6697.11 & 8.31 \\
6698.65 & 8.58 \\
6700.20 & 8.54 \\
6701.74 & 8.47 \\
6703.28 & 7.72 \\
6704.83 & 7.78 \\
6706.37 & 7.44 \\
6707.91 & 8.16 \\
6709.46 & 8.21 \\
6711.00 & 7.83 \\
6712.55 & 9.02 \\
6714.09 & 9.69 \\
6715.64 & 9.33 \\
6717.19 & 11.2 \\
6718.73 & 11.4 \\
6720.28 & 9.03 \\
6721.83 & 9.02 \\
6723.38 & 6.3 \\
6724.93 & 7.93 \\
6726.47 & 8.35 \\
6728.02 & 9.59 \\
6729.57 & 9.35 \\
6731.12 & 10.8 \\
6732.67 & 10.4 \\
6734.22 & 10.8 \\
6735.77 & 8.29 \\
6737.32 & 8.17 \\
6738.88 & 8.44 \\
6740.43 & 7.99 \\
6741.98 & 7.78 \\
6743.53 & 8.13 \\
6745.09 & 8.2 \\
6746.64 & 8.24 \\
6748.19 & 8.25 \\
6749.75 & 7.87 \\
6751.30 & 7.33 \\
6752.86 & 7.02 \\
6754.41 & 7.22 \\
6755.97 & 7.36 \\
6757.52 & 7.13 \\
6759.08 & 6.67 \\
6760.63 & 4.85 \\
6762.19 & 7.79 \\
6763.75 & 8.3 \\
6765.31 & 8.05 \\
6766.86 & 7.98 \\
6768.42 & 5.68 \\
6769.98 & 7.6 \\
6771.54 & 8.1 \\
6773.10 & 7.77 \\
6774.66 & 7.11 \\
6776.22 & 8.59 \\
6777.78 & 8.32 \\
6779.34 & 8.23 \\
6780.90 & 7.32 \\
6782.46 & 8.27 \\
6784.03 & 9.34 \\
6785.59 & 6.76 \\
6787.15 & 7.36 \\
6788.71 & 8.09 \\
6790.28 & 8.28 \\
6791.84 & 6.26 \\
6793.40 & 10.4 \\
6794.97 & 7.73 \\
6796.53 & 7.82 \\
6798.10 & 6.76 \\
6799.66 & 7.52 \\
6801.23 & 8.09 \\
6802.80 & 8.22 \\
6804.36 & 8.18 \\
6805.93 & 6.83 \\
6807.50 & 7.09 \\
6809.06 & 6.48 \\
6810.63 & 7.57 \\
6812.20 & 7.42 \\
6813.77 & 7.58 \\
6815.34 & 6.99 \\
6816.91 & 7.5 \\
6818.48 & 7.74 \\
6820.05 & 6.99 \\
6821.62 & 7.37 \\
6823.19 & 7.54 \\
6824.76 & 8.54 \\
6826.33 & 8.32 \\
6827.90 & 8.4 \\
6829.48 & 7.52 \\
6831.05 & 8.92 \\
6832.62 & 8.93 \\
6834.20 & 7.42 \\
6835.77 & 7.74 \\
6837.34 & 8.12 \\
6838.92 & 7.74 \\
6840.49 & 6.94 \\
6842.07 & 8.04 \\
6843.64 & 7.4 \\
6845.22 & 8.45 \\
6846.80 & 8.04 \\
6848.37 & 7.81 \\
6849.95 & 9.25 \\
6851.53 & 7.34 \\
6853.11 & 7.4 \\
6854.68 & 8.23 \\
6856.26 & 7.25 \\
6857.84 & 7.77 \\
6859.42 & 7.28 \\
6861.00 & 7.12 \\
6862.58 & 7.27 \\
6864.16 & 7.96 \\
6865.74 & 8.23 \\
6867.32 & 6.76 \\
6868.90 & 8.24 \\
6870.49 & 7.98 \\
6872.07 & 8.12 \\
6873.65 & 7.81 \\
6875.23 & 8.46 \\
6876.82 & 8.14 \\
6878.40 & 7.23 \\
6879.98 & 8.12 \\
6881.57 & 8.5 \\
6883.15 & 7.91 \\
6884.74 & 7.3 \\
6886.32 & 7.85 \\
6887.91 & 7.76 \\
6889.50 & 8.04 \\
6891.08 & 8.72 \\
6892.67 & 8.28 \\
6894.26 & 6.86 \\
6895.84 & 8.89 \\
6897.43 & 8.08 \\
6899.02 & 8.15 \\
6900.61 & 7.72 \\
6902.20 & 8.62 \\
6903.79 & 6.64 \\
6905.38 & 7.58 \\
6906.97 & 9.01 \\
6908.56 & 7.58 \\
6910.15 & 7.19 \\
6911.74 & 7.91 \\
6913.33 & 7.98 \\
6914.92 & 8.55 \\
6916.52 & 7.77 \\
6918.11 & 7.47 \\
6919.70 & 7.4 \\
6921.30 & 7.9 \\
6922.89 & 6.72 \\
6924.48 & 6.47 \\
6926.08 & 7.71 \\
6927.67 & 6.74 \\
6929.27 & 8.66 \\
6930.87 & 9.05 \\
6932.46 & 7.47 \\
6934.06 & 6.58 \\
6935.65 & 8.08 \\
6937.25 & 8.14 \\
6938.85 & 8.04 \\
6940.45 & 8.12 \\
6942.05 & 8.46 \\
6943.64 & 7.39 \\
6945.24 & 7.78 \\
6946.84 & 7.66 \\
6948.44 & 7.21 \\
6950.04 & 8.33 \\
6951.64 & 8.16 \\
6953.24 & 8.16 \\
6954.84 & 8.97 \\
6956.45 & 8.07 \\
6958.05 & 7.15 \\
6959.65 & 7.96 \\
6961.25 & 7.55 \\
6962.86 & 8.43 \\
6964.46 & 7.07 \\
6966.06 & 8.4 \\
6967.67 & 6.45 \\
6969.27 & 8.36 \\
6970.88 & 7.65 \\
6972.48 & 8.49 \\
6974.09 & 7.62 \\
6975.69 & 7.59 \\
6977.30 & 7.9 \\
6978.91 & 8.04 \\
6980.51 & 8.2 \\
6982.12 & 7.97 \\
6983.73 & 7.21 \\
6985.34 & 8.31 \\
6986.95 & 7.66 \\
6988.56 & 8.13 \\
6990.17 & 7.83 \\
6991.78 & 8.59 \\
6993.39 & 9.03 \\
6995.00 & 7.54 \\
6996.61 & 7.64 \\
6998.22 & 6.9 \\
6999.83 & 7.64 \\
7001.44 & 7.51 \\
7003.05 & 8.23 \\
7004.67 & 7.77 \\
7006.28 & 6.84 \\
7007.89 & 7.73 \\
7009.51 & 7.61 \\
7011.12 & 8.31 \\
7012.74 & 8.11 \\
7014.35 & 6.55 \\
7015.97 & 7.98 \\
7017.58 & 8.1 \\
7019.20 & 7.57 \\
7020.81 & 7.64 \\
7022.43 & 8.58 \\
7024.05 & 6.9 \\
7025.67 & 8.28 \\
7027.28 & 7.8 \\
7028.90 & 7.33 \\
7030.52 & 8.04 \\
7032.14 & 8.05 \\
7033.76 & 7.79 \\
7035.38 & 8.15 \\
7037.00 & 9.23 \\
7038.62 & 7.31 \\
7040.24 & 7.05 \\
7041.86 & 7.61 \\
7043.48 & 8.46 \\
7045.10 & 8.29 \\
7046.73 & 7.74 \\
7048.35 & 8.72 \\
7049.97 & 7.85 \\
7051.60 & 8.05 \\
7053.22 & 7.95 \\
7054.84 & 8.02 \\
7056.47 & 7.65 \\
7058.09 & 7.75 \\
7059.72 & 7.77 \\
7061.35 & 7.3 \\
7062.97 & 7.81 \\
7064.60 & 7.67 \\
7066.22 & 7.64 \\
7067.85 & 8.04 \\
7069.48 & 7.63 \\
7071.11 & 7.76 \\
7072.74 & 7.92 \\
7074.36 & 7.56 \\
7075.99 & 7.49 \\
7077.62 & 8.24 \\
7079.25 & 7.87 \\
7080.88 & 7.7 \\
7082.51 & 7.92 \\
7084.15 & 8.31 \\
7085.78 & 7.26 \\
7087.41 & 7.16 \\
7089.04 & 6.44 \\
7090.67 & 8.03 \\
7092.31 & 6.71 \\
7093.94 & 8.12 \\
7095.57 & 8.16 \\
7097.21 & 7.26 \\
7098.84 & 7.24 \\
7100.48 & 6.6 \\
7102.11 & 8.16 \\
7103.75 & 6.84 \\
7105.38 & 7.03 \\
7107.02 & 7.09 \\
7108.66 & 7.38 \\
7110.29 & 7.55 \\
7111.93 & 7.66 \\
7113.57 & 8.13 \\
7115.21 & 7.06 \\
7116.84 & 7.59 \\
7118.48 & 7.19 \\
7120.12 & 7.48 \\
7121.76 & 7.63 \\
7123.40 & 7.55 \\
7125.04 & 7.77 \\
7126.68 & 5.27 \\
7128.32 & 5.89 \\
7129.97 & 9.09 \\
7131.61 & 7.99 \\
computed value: 0.05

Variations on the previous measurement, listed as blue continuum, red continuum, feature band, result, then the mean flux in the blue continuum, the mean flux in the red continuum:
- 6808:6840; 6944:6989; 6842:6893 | -0.01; 7.73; 7.87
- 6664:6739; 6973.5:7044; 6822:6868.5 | 0.04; 8.39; 7.82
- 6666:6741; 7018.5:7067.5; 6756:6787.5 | 0.10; 8.41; 7.87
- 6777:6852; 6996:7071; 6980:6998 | -0.02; 7.81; 7.8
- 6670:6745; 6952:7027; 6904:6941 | 0.03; 8.41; 7.83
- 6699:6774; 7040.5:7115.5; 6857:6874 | 0.05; 8.26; 7.66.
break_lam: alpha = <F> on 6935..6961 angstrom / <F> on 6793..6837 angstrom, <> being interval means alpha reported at 1.0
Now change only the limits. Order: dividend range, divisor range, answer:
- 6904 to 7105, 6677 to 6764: 0.95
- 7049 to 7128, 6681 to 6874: 0.95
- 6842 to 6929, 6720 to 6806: 0.98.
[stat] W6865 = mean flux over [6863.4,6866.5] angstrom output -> 8.1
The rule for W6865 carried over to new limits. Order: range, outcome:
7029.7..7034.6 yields 7.95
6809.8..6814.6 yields 7.5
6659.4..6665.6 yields 7.88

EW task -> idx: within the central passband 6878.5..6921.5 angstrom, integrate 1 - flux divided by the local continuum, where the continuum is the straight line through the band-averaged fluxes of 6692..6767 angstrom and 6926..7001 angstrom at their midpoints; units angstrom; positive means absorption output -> 0.48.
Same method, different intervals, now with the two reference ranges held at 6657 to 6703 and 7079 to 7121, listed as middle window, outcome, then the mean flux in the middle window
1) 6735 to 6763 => 0.8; 7.59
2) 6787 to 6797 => -0.3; 8.04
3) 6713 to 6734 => -4.3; 9.45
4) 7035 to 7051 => -1.1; 8.04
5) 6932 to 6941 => -0.1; 7.73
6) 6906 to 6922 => -0.5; 7.87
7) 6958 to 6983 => -0.8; 7.82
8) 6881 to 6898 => -0.7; 8.01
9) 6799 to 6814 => 0.5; 7.49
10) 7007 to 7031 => -0.7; 7.76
